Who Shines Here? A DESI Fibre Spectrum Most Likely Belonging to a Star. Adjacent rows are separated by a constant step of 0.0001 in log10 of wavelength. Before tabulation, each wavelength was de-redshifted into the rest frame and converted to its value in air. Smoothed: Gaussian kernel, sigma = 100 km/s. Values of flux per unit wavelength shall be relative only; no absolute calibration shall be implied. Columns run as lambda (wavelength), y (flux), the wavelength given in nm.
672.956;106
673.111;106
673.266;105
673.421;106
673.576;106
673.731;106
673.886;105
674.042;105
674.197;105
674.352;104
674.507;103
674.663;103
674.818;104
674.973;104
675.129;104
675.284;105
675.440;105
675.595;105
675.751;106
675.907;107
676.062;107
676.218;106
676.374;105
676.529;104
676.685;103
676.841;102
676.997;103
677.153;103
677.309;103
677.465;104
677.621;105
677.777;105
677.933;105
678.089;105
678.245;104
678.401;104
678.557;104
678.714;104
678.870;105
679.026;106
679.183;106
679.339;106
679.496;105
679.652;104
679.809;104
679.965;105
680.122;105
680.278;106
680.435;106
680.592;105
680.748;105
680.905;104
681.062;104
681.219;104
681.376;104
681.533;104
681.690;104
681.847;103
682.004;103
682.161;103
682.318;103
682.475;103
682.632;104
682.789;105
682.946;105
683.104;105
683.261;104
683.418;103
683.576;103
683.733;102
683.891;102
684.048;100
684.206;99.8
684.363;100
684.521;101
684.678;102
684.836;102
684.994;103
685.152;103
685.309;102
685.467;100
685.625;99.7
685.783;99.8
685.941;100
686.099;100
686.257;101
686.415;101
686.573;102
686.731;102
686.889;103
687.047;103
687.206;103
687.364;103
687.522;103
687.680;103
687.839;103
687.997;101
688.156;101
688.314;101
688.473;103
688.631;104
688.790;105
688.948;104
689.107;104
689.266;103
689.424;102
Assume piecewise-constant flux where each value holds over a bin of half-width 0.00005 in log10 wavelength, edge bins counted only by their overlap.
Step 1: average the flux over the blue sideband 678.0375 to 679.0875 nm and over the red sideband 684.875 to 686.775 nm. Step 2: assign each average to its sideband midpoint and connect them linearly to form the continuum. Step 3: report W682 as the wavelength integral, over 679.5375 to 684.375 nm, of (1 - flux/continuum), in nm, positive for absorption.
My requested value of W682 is -0.033 nm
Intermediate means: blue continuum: 105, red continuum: 101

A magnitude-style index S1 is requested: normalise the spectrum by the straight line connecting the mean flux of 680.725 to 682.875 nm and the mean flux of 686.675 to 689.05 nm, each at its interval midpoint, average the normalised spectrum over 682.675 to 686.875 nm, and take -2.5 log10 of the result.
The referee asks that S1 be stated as 0.02 mag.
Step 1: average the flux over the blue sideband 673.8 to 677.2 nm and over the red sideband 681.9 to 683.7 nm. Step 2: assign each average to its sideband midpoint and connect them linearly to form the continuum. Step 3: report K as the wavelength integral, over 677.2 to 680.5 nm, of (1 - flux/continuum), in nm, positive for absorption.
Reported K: -0.02 nm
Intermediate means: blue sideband 104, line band 105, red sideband 104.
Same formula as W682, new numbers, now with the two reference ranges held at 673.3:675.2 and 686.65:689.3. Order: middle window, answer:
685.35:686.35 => 0.03 nm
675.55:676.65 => -0.01 nm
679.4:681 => -0.02 nm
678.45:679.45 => -0.01 nm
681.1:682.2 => 0.00 nm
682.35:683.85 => 0.00 nm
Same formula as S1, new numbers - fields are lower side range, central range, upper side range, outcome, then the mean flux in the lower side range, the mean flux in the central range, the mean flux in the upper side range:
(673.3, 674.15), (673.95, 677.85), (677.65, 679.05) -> 0.01 mag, 106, 104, 105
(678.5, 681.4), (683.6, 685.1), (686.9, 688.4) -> 0.02 mag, 105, 101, 102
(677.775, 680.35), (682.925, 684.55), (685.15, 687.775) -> 0.01 mag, 105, 102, 102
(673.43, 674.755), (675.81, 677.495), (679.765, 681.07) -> 0.01 mag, 105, 104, 105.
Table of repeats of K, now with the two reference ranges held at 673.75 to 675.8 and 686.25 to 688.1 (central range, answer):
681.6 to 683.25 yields -0.01 nm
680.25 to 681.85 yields -0.02 nm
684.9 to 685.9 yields 0.01 nm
